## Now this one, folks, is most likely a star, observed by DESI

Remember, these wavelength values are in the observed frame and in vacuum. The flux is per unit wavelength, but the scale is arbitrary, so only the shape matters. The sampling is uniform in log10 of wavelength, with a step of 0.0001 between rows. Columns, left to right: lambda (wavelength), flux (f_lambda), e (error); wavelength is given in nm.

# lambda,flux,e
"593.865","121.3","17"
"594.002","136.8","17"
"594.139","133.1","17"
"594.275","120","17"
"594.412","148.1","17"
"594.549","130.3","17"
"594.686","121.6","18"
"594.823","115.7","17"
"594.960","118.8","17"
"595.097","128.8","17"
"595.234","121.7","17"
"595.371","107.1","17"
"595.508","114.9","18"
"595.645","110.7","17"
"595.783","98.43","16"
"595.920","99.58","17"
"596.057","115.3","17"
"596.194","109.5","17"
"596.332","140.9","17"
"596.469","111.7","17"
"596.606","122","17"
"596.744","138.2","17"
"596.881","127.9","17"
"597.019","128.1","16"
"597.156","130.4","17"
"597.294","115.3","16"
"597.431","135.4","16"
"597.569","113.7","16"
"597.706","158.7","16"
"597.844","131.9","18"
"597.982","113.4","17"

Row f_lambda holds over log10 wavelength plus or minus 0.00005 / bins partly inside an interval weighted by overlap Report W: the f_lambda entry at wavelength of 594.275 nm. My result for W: 120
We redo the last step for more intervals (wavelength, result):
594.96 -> 118.8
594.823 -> 115.7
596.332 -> 140.9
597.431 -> 135.4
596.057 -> 115.3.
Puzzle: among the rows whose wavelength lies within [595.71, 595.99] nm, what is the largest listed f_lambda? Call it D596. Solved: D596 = 99.58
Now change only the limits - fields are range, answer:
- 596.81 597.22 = 130.4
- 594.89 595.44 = 128.8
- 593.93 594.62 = 148.1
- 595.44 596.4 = 140.9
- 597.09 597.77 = 158.7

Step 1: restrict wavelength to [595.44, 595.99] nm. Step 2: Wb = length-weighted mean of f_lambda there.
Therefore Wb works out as 106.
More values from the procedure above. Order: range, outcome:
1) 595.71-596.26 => 106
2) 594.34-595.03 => 127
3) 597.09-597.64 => 124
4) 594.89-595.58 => 118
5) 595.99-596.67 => 120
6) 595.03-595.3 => 125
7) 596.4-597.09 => 126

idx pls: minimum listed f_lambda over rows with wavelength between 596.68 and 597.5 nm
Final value 115.3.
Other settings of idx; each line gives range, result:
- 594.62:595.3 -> 115.7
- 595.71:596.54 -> 98.43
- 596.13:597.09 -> 109.5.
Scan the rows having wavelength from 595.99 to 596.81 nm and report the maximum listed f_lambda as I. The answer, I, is 140.9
